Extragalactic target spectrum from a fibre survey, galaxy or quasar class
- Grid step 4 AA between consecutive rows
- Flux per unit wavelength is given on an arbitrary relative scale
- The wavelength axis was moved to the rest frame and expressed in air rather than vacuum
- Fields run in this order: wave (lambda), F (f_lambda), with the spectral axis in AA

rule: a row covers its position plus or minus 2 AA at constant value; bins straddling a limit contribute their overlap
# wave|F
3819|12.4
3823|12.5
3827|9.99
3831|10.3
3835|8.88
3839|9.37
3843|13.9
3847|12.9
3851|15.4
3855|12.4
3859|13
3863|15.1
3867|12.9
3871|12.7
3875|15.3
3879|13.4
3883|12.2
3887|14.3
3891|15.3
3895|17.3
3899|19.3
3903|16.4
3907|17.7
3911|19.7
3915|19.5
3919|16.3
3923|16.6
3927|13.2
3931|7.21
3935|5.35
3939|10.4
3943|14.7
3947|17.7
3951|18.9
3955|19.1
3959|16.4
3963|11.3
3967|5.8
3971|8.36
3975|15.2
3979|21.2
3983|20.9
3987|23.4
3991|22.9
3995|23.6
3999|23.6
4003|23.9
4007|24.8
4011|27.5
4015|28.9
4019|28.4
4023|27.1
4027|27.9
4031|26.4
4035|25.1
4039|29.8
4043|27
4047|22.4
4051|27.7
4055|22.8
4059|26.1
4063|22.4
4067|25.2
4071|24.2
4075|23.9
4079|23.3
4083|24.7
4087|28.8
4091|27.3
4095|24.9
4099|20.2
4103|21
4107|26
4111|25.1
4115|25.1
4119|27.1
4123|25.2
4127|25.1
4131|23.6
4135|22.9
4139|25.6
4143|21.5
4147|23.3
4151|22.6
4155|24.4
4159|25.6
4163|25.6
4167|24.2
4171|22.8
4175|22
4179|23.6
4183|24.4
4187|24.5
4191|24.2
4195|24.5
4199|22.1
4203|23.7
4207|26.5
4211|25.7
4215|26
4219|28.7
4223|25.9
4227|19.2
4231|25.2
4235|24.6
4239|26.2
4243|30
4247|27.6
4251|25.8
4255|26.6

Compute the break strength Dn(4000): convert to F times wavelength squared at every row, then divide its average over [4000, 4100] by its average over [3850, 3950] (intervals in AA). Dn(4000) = 1.9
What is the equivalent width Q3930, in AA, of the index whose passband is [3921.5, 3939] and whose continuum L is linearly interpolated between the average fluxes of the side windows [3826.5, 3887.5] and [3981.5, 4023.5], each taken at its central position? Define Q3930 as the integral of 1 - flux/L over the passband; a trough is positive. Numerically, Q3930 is 7.8 AA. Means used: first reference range 12.7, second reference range 25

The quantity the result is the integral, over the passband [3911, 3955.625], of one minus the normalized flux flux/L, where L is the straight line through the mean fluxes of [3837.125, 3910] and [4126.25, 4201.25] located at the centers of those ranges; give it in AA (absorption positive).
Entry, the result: 5.0 AA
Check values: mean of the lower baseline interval 14.5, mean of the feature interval 14.5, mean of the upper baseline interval 23.8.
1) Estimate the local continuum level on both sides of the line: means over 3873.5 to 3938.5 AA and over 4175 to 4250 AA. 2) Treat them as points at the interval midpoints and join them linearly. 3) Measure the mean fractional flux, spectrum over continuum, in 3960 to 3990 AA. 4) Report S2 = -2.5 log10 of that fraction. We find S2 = 0.117 mag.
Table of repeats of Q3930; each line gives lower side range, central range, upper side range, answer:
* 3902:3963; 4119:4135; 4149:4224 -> -1.7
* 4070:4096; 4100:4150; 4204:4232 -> 2.3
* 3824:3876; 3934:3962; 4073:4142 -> 3.7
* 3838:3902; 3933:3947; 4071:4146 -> 4.9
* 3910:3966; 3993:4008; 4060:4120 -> -4.2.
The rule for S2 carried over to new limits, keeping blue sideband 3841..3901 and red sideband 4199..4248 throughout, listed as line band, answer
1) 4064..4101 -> -0.17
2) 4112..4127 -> -0.15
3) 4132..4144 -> -0.03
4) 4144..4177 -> -0.01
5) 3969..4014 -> -0.18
